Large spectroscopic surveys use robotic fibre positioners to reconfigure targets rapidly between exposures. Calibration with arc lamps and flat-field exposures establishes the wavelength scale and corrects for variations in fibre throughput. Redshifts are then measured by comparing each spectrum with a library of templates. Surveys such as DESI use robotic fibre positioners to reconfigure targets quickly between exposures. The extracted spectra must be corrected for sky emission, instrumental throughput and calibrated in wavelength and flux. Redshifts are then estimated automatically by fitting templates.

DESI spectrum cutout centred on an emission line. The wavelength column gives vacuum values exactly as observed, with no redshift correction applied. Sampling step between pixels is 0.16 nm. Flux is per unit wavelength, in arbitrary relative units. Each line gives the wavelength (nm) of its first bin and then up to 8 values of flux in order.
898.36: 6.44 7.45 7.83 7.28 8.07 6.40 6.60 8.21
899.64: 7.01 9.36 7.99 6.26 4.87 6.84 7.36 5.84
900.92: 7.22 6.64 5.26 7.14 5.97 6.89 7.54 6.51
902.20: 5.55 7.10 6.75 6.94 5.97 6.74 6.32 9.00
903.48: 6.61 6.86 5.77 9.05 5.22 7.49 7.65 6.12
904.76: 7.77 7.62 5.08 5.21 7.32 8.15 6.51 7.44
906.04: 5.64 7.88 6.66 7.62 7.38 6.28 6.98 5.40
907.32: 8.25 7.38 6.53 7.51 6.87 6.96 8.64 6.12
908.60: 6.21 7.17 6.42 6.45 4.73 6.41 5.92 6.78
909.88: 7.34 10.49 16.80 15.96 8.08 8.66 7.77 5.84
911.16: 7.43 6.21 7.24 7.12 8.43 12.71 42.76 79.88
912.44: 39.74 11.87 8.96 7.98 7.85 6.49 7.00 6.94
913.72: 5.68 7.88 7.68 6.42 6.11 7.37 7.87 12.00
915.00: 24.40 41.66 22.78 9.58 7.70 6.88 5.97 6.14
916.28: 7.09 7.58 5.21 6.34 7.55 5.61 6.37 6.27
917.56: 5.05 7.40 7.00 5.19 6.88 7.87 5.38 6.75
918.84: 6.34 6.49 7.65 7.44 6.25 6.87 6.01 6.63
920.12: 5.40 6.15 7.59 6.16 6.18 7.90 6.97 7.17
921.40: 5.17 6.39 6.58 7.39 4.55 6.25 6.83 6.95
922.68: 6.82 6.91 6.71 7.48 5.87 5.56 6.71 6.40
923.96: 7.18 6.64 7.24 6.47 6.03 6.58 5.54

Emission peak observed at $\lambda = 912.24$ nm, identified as H-alpha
